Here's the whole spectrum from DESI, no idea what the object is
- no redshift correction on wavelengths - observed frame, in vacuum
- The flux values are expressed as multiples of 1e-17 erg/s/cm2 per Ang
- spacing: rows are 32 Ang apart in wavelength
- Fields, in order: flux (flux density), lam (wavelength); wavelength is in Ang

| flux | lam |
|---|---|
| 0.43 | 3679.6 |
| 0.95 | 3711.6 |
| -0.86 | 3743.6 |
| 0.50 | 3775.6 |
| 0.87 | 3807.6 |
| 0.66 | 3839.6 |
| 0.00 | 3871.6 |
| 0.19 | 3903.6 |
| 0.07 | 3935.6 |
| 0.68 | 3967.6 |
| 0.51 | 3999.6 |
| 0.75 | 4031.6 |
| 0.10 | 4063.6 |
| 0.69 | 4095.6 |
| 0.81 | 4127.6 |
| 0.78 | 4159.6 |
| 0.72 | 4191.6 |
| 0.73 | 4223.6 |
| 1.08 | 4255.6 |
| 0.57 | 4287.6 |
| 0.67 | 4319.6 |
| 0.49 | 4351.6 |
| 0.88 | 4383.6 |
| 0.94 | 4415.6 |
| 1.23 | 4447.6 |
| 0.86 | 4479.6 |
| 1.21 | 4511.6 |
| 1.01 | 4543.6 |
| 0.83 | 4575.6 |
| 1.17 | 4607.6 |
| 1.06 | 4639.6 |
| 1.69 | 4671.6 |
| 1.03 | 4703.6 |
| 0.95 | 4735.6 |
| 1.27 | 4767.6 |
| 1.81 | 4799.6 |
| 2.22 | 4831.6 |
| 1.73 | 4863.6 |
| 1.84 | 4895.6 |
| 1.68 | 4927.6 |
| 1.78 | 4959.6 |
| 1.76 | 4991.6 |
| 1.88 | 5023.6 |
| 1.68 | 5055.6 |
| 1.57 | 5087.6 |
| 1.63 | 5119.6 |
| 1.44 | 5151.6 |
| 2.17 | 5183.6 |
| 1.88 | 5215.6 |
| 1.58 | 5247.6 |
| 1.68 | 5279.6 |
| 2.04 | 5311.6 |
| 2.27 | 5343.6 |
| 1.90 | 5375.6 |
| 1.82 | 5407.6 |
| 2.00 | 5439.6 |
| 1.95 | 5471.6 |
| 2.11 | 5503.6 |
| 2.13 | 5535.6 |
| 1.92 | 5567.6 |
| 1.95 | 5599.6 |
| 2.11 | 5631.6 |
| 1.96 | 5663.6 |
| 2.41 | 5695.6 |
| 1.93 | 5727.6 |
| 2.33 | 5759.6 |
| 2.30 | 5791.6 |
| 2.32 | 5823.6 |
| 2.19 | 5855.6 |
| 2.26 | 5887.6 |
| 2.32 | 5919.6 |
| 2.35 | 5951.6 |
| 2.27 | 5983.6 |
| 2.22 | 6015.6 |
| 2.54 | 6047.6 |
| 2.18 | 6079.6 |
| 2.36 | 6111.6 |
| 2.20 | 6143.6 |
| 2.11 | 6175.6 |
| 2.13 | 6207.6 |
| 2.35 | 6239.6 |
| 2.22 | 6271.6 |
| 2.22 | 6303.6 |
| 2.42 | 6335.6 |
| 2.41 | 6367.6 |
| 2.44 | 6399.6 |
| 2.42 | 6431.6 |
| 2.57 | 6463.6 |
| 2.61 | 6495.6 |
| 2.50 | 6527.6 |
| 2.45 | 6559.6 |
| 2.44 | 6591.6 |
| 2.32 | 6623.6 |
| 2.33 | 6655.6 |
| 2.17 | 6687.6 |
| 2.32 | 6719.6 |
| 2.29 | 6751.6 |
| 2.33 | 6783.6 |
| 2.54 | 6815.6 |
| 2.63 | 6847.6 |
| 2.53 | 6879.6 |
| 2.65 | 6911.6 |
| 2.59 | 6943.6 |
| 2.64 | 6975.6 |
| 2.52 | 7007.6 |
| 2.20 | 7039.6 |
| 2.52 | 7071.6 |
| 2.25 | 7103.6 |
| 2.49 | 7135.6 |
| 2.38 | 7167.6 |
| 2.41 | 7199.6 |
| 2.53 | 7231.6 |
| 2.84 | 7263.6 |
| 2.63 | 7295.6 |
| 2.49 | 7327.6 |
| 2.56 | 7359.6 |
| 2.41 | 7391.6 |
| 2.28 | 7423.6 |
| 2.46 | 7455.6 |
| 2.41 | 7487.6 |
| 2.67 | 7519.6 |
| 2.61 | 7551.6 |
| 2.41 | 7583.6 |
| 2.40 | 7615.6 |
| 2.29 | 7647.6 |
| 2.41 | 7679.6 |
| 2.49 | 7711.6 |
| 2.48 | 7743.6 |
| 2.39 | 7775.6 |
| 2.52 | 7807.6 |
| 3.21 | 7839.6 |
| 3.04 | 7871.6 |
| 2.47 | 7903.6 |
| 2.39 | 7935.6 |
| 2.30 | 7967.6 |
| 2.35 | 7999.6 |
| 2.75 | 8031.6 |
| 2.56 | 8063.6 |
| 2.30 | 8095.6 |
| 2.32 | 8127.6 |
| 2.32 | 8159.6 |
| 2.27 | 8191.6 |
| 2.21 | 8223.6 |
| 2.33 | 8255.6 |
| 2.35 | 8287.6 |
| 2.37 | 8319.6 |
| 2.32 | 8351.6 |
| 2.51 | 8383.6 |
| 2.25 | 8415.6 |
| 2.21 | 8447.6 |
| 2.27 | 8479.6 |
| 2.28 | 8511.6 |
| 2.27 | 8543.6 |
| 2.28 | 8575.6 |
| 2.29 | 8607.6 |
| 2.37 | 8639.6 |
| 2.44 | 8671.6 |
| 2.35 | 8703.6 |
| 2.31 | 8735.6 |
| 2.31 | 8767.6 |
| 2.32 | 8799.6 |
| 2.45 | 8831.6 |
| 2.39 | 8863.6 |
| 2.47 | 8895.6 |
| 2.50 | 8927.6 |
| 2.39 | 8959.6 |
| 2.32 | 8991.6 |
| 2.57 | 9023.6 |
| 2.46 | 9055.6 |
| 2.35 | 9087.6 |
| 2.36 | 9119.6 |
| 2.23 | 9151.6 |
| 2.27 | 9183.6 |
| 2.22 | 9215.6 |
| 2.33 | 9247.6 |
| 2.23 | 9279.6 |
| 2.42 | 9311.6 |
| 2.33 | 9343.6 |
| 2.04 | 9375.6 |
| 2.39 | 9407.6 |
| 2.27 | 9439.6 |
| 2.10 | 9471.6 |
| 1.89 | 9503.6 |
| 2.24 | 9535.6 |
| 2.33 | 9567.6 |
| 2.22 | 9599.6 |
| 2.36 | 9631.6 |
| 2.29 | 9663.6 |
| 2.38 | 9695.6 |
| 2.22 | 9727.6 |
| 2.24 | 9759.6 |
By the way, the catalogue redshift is 0.196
